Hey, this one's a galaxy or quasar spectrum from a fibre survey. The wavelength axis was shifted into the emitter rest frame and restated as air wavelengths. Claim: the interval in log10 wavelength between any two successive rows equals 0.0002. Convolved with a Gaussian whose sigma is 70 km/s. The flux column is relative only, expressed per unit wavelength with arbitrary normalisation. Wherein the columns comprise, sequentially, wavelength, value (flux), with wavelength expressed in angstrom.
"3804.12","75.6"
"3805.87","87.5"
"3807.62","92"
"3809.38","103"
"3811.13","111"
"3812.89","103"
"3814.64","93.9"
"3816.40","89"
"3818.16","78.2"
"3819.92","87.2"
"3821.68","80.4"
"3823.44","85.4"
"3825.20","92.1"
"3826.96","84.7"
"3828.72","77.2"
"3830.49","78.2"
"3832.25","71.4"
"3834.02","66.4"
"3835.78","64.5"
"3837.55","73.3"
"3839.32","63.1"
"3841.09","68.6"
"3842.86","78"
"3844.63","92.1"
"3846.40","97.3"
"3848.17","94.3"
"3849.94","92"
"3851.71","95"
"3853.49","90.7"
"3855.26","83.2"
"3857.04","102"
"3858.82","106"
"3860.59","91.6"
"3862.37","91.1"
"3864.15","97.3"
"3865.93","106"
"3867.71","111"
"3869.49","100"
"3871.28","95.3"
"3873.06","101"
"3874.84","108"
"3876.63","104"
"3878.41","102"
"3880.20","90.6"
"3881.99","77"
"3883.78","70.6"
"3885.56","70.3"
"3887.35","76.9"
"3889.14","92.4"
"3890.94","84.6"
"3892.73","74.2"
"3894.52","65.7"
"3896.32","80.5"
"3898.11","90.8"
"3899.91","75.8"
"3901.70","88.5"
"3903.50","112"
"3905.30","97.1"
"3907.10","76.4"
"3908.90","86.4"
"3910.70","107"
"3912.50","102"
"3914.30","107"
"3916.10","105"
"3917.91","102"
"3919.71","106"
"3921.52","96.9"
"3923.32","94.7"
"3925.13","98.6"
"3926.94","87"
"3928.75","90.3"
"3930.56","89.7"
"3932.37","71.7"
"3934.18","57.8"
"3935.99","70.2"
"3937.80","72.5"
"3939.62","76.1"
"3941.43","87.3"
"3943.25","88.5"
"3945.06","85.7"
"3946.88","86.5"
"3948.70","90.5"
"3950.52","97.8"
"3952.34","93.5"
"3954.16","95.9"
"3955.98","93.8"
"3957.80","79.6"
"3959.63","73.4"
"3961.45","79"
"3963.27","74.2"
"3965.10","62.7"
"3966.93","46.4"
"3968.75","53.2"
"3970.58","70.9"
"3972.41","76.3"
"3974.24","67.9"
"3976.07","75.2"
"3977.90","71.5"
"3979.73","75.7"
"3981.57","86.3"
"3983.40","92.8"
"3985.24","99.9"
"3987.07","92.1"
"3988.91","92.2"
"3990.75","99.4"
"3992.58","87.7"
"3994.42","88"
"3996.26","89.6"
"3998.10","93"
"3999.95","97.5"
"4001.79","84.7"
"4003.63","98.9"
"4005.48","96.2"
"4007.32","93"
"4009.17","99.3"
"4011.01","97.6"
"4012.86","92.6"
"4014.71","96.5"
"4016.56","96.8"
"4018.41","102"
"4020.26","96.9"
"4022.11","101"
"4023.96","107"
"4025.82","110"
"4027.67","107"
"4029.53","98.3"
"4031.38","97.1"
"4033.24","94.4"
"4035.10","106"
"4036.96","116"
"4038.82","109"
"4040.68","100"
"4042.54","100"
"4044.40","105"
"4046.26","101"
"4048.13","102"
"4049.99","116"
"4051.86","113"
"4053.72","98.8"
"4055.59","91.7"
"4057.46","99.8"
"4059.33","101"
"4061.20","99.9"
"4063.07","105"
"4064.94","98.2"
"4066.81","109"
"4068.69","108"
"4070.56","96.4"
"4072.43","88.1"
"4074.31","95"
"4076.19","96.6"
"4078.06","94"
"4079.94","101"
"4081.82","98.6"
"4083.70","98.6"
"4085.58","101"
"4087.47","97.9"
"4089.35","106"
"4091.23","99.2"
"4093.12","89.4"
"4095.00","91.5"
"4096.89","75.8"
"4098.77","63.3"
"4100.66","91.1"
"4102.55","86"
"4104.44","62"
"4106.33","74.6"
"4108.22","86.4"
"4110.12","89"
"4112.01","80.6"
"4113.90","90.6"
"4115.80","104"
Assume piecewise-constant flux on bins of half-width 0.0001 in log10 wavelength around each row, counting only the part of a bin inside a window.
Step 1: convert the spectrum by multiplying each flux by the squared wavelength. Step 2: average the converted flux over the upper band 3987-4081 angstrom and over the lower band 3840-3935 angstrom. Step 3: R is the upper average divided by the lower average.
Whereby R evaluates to 1.17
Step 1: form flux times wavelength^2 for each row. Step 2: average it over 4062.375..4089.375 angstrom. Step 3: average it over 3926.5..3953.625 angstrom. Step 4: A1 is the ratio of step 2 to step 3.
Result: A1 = 1.28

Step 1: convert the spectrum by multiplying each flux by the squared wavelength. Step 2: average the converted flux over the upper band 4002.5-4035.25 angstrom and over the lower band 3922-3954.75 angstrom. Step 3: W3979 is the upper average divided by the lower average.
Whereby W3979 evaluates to 1.21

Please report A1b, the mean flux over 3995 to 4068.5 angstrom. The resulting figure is 101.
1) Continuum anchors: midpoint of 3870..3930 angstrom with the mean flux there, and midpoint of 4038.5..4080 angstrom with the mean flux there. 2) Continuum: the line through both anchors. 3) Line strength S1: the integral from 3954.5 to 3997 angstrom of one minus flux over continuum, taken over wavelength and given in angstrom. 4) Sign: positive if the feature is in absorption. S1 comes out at 7.3 angstrom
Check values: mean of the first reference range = 91.5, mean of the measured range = 79.7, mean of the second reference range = 101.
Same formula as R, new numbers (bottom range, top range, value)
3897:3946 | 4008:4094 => 1.20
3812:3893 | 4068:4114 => 1.16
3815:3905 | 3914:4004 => 1.02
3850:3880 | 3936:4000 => 0.88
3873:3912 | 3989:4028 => 1.17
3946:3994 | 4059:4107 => 1.21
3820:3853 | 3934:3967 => 1.06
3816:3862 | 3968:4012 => 1.12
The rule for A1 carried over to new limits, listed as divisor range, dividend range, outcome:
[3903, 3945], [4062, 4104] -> 1.14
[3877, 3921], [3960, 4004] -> 0.95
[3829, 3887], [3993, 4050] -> 1.22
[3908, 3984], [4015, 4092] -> 1.28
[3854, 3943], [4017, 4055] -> 1.23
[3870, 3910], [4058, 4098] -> 1.23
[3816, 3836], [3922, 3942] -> 1.08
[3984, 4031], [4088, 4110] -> 0.91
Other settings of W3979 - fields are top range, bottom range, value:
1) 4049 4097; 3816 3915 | 1.25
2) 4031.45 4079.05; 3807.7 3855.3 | 1.34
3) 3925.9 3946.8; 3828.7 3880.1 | 0.93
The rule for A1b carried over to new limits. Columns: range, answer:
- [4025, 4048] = 104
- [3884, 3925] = 90.4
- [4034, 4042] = 107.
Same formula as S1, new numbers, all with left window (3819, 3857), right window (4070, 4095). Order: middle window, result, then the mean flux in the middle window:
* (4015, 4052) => -3.8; 104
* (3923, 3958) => 1.2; 85.3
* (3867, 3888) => -1.9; 92.2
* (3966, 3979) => 3.5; 66.1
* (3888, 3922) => -2.3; 92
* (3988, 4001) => -0.1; 92.4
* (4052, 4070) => -1.1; 102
